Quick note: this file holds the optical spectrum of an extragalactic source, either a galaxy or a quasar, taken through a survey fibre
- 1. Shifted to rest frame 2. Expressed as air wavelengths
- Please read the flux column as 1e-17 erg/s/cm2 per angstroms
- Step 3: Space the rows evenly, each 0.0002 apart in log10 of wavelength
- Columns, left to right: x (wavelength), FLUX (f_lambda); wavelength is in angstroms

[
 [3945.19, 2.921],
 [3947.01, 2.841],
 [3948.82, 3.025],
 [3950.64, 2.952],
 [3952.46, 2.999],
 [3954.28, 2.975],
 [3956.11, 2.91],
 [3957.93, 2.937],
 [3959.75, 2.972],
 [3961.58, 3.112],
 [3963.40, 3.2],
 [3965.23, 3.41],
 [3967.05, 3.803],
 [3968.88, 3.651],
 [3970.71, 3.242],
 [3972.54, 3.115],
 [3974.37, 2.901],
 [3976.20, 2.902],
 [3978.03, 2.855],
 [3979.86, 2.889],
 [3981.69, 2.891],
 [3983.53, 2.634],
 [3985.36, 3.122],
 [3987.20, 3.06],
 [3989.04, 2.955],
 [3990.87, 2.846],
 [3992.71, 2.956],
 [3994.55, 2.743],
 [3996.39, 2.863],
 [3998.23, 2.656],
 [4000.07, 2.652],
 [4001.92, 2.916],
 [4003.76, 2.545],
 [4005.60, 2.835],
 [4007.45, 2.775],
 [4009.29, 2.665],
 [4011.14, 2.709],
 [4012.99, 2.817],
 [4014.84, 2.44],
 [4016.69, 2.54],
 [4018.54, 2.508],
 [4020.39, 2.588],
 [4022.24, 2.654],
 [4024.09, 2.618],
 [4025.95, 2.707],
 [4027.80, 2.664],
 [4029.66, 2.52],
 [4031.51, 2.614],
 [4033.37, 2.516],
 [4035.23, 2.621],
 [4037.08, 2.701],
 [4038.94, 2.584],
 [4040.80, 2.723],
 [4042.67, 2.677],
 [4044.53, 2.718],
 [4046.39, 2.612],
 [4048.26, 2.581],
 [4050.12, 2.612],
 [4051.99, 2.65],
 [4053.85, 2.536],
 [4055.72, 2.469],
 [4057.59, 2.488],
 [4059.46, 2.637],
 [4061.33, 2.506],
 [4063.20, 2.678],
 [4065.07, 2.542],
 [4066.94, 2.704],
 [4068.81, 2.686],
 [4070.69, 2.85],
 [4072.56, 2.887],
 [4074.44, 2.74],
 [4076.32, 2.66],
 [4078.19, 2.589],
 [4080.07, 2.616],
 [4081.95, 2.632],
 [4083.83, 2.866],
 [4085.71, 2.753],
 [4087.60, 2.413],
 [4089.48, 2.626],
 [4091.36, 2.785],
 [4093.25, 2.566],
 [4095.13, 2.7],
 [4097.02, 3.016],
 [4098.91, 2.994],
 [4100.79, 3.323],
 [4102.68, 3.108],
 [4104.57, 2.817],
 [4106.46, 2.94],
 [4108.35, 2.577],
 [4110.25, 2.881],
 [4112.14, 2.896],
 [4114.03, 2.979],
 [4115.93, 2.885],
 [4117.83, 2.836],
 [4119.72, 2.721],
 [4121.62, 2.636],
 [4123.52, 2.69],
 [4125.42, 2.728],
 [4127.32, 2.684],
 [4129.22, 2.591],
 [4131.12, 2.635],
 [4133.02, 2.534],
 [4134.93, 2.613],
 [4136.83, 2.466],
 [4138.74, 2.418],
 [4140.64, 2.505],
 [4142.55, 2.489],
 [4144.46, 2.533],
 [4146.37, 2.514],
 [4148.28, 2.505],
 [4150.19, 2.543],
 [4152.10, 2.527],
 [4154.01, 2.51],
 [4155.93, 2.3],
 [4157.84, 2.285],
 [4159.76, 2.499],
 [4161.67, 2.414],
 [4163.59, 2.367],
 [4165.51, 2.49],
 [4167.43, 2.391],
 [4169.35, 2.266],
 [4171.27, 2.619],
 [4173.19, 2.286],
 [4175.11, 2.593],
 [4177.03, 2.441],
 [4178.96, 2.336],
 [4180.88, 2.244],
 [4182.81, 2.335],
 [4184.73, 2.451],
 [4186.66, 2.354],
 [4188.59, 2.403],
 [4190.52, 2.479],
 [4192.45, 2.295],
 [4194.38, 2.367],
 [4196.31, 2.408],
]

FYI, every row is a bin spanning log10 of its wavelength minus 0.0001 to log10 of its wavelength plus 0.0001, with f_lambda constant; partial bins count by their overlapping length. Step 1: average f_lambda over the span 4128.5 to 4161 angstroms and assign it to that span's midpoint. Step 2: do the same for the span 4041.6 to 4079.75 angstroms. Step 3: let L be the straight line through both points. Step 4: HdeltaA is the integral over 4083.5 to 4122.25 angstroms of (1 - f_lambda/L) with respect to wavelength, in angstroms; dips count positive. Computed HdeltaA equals -3.9 angstroms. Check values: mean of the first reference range 2.64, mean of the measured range 2.83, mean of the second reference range 2.5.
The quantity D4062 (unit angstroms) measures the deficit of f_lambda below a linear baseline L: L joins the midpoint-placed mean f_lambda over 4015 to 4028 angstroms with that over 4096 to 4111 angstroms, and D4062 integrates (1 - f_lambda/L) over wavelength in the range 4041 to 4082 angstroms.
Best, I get 1.94 angstroms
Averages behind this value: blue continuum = 2.6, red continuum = 2.96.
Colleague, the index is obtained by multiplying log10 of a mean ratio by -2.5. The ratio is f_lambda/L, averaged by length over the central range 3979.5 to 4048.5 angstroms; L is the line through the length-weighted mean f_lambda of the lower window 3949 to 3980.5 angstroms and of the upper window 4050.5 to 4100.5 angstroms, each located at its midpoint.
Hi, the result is 0.08 mag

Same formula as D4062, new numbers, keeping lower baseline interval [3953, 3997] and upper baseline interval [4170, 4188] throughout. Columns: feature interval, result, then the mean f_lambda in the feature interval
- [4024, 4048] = 1.8 angstroms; 2.63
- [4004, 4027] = 2.1 angstroms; 2.65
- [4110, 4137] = -1.5 angstroms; 2.72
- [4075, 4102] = -0.7 angstroms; 2.76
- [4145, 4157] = 0.0 angstroms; 2.48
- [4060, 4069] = 0.5 angstroms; 2.62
